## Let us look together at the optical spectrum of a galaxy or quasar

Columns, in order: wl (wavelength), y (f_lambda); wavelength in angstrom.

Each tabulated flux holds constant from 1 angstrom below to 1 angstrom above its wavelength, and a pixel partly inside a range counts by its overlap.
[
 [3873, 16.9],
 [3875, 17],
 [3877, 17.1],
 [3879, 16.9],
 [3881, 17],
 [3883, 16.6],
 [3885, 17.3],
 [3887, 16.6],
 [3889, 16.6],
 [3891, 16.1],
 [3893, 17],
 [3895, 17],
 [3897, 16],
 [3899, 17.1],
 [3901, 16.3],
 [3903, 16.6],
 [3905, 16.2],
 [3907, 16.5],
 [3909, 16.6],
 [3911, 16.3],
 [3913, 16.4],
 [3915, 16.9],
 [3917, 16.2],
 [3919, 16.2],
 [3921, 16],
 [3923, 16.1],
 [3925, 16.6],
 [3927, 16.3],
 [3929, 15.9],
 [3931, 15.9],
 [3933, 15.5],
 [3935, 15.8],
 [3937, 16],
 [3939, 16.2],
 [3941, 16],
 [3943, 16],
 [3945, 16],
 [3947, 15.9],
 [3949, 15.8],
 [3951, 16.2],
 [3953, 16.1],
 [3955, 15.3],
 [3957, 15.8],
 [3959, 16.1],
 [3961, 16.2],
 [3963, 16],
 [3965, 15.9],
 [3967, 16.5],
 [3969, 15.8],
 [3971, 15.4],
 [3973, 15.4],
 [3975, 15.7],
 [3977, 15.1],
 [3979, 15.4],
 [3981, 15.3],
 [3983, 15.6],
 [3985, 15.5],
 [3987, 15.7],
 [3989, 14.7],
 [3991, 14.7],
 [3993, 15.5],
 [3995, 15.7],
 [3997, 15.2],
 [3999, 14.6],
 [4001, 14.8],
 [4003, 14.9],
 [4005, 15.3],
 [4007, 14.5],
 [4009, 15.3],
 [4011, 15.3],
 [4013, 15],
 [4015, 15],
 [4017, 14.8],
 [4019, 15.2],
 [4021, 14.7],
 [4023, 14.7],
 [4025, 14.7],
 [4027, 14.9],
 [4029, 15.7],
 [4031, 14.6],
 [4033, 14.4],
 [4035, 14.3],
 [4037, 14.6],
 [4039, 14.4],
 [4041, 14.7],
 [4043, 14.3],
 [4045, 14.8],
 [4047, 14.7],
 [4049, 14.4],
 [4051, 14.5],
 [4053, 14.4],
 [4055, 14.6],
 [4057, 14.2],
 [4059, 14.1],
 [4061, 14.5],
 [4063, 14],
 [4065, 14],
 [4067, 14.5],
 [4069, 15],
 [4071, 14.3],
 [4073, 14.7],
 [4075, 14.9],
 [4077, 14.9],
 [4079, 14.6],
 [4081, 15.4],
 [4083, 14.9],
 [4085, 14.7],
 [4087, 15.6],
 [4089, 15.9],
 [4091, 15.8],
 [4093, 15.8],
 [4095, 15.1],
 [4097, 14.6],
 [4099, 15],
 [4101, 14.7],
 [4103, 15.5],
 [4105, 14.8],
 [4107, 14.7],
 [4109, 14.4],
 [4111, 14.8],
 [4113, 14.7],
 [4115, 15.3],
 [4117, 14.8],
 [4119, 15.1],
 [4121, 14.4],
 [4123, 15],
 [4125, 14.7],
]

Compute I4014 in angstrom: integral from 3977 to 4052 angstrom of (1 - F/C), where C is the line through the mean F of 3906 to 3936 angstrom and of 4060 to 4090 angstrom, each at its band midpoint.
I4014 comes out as 2.1 angstrom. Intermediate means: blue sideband 16.2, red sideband 14.8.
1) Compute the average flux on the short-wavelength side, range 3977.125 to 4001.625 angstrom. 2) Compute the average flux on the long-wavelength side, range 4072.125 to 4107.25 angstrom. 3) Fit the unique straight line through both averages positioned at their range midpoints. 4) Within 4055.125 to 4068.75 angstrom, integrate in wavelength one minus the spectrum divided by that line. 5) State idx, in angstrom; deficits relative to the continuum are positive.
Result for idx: 0.76 angstrom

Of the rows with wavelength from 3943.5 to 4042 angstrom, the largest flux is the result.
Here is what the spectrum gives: 16.5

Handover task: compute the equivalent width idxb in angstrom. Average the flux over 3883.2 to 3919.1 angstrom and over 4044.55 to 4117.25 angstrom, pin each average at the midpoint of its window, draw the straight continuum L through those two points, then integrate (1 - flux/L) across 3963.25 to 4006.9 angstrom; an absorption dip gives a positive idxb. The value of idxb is 1.1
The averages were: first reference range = 16.6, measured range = 15.4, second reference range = 14.8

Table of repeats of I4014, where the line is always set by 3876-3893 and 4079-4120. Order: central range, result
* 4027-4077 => 2.94 angstrom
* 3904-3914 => 0.12 angstrom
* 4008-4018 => 0.43 angstrom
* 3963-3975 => 0.23 angstrom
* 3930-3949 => 0.50 angstrom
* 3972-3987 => 0.54 angstrom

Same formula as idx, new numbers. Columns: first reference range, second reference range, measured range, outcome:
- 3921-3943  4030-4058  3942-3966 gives -0.3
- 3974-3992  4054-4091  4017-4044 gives 0.5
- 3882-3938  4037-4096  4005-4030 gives 0.4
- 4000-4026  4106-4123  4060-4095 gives -0.2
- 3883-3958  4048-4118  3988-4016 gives 0.9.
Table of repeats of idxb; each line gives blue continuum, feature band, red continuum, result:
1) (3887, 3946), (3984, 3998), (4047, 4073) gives 0.0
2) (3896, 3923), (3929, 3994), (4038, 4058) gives -0.2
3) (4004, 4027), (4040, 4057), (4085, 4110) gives 0.6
